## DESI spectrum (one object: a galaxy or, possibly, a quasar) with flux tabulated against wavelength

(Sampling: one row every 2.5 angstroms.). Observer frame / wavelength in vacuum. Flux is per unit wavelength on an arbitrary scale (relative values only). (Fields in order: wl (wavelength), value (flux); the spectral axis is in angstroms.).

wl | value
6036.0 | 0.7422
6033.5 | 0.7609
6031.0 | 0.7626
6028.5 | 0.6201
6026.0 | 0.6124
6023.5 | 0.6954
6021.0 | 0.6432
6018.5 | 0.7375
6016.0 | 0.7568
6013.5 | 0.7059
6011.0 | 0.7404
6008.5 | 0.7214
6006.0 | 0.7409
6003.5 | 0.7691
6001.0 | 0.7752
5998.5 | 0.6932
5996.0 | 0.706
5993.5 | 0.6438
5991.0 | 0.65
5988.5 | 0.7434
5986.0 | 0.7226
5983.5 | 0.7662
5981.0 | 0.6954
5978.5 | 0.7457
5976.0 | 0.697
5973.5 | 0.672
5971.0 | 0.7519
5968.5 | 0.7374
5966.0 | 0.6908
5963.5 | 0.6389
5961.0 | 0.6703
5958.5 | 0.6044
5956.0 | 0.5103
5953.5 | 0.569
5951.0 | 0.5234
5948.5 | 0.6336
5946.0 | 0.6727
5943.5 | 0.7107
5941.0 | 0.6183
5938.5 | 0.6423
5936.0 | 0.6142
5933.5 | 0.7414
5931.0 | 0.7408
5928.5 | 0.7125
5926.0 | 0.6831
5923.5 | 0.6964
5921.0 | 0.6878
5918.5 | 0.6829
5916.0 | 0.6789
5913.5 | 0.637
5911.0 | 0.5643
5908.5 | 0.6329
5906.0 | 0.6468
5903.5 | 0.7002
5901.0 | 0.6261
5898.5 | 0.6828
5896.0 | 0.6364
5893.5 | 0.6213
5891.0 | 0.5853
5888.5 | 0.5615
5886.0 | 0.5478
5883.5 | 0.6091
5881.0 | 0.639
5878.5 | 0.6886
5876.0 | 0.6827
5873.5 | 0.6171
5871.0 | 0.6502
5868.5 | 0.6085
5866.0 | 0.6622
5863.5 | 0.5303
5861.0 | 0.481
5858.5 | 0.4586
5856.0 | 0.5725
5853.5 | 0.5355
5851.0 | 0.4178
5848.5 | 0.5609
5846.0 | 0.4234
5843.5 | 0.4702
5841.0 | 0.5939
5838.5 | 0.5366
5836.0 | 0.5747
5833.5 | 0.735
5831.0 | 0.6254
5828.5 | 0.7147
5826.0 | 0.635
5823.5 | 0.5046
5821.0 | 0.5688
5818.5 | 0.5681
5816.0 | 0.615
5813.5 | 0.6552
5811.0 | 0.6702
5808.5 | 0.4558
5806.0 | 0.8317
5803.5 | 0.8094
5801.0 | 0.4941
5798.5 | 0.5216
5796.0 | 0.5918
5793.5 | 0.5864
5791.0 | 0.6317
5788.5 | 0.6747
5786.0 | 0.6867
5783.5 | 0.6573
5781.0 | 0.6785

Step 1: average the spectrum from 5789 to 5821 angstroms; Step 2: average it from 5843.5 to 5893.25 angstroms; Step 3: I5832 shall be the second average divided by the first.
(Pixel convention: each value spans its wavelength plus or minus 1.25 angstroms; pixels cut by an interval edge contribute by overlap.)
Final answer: 0.92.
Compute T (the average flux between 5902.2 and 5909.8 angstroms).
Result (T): 0.659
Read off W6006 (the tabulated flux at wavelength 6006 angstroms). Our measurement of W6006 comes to 0.7409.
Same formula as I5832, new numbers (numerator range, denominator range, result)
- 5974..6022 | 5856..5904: 1.18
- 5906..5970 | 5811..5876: 1.13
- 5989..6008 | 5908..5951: 1.07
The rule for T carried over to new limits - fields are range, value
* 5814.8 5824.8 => 0.564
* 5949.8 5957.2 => 0.534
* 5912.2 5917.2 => 0.657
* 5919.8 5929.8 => 0.695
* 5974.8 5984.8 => 0.726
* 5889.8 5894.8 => 0.604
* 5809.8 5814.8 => 0.662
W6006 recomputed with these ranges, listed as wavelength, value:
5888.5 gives 0.5615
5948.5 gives 0.6336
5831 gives 0.6254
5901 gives 0.6261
